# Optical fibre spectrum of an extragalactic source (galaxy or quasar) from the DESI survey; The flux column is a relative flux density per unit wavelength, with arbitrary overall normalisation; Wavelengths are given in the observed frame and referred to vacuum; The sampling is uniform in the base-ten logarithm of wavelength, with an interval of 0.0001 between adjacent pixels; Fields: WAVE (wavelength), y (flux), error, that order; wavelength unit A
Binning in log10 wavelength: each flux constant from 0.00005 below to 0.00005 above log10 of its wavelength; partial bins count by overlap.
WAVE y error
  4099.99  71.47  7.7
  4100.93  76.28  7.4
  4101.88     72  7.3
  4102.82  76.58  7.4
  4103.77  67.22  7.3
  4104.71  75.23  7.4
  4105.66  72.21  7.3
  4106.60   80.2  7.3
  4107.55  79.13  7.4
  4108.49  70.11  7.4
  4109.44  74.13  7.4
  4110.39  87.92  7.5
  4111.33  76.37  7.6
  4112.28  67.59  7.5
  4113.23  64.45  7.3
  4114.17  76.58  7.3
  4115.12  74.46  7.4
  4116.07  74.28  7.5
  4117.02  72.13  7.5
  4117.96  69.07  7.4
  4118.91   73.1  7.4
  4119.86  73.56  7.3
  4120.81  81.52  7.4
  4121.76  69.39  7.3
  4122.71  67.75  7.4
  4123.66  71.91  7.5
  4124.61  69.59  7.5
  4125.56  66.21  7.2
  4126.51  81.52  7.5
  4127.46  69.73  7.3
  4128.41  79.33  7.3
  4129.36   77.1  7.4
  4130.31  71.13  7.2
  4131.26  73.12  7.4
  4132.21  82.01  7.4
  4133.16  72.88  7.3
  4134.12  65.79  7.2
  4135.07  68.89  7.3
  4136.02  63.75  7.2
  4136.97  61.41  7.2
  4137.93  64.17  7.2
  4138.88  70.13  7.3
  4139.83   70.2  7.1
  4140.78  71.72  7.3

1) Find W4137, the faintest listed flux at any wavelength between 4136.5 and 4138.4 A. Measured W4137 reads 61.41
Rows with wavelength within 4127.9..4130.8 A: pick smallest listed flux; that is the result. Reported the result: 71.13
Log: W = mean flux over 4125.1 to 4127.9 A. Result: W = 72.6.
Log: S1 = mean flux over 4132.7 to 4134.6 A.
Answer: 69.1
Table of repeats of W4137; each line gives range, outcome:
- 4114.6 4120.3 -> 69.07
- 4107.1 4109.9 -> 70.11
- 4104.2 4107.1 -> 72.21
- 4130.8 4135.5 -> 65.79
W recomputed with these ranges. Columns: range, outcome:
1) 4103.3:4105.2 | 71.2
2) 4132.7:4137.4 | 66.6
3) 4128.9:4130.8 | 74.2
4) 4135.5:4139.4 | 65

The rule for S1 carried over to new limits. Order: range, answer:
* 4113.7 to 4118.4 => 73.4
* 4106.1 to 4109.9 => 75.9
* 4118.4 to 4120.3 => 73.1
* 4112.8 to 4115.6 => 72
